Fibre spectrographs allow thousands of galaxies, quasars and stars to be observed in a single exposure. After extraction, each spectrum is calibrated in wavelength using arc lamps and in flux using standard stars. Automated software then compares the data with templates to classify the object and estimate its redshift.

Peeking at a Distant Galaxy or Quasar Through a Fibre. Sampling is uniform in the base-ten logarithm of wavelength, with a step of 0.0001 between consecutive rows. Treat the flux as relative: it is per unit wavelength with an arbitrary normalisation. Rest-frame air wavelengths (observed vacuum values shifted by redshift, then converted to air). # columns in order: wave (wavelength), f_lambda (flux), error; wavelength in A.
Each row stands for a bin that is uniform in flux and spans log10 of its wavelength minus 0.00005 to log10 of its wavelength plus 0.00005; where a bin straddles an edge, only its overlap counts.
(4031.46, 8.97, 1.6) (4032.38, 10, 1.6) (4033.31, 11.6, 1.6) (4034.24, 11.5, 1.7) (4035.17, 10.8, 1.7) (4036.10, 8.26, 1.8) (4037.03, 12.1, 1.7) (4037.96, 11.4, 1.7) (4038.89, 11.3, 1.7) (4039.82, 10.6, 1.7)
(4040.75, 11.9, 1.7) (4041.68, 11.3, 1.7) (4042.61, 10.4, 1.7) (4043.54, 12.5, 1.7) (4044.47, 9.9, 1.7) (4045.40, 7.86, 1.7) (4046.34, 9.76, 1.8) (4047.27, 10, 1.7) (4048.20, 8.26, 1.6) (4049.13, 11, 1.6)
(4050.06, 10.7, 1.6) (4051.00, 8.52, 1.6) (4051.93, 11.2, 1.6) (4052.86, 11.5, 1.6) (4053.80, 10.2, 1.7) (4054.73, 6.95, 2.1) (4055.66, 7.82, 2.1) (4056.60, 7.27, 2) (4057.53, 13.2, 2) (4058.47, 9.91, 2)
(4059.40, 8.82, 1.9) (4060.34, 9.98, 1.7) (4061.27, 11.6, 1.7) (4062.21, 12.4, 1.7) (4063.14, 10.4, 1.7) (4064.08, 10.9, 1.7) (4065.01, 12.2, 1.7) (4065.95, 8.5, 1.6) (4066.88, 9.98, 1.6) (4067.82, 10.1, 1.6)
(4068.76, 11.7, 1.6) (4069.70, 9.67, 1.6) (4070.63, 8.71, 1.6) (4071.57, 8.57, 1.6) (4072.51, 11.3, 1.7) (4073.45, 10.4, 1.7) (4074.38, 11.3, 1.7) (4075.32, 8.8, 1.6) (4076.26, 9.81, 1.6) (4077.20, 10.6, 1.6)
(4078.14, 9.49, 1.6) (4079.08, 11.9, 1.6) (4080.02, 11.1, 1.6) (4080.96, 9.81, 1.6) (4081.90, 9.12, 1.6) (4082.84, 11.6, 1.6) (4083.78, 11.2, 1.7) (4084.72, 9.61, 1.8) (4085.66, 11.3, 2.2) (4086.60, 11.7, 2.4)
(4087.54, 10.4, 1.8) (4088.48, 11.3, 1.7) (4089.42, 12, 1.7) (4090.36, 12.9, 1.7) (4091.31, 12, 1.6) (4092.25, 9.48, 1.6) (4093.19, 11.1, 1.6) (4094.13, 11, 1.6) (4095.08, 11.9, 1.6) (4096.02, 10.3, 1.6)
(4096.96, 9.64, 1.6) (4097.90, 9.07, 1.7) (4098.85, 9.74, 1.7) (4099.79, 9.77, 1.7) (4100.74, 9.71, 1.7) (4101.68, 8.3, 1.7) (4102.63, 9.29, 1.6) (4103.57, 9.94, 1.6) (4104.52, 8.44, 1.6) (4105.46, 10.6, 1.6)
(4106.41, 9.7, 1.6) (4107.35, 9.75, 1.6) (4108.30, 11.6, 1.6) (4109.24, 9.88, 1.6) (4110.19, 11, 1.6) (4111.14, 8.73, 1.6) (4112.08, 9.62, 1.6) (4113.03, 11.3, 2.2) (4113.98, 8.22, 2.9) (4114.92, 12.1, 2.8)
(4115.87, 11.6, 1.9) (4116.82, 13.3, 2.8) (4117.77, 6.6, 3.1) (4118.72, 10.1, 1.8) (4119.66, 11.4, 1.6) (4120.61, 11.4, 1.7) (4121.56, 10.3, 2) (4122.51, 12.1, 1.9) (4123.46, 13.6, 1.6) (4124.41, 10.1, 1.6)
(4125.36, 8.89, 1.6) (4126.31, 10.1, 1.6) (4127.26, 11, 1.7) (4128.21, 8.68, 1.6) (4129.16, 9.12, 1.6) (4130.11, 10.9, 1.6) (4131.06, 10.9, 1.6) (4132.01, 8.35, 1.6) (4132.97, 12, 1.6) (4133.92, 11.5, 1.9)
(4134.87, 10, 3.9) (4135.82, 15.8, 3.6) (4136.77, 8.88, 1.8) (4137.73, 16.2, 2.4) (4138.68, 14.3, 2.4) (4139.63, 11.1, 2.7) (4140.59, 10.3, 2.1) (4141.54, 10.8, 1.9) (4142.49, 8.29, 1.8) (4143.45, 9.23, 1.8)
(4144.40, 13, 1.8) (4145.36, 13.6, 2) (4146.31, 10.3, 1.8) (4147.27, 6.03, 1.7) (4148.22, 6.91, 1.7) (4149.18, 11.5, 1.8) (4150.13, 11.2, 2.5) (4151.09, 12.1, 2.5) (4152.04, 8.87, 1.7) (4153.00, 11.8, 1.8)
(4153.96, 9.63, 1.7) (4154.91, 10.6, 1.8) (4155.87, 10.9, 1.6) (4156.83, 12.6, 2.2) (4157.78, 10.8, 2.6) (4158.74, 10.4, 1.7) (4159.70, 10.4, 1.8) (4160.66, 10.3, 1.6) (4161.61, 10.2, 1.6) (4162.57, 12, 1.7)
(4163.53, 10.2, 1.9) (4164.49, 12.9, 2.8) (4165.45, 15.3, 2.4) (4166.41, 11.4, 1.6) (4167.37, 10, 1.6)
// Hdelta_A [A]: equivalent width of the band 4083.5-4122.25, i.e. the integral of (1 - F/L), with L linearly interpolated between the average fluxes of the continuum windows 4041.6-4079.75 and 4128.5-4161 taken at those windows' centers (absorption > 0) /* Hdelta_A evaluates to 0.2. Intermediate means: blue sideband 10.1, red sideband 10.8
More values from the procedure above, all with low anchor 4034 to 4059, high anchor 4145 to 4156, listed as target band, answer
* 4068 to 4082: 0.1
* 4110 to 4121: -0.2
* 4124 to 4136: -0.2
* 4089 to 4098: -0.7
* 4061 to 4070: -0.5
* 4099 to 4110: 0.5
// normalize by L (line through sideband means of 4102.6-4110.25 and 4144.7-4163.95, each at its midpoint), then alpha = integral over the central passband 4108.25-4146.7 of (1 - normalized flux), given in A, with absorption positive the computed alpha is -2.3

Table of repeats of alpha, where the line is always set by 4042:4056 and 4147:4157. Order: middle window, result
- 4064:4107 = -1.7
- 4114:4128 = -0.9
